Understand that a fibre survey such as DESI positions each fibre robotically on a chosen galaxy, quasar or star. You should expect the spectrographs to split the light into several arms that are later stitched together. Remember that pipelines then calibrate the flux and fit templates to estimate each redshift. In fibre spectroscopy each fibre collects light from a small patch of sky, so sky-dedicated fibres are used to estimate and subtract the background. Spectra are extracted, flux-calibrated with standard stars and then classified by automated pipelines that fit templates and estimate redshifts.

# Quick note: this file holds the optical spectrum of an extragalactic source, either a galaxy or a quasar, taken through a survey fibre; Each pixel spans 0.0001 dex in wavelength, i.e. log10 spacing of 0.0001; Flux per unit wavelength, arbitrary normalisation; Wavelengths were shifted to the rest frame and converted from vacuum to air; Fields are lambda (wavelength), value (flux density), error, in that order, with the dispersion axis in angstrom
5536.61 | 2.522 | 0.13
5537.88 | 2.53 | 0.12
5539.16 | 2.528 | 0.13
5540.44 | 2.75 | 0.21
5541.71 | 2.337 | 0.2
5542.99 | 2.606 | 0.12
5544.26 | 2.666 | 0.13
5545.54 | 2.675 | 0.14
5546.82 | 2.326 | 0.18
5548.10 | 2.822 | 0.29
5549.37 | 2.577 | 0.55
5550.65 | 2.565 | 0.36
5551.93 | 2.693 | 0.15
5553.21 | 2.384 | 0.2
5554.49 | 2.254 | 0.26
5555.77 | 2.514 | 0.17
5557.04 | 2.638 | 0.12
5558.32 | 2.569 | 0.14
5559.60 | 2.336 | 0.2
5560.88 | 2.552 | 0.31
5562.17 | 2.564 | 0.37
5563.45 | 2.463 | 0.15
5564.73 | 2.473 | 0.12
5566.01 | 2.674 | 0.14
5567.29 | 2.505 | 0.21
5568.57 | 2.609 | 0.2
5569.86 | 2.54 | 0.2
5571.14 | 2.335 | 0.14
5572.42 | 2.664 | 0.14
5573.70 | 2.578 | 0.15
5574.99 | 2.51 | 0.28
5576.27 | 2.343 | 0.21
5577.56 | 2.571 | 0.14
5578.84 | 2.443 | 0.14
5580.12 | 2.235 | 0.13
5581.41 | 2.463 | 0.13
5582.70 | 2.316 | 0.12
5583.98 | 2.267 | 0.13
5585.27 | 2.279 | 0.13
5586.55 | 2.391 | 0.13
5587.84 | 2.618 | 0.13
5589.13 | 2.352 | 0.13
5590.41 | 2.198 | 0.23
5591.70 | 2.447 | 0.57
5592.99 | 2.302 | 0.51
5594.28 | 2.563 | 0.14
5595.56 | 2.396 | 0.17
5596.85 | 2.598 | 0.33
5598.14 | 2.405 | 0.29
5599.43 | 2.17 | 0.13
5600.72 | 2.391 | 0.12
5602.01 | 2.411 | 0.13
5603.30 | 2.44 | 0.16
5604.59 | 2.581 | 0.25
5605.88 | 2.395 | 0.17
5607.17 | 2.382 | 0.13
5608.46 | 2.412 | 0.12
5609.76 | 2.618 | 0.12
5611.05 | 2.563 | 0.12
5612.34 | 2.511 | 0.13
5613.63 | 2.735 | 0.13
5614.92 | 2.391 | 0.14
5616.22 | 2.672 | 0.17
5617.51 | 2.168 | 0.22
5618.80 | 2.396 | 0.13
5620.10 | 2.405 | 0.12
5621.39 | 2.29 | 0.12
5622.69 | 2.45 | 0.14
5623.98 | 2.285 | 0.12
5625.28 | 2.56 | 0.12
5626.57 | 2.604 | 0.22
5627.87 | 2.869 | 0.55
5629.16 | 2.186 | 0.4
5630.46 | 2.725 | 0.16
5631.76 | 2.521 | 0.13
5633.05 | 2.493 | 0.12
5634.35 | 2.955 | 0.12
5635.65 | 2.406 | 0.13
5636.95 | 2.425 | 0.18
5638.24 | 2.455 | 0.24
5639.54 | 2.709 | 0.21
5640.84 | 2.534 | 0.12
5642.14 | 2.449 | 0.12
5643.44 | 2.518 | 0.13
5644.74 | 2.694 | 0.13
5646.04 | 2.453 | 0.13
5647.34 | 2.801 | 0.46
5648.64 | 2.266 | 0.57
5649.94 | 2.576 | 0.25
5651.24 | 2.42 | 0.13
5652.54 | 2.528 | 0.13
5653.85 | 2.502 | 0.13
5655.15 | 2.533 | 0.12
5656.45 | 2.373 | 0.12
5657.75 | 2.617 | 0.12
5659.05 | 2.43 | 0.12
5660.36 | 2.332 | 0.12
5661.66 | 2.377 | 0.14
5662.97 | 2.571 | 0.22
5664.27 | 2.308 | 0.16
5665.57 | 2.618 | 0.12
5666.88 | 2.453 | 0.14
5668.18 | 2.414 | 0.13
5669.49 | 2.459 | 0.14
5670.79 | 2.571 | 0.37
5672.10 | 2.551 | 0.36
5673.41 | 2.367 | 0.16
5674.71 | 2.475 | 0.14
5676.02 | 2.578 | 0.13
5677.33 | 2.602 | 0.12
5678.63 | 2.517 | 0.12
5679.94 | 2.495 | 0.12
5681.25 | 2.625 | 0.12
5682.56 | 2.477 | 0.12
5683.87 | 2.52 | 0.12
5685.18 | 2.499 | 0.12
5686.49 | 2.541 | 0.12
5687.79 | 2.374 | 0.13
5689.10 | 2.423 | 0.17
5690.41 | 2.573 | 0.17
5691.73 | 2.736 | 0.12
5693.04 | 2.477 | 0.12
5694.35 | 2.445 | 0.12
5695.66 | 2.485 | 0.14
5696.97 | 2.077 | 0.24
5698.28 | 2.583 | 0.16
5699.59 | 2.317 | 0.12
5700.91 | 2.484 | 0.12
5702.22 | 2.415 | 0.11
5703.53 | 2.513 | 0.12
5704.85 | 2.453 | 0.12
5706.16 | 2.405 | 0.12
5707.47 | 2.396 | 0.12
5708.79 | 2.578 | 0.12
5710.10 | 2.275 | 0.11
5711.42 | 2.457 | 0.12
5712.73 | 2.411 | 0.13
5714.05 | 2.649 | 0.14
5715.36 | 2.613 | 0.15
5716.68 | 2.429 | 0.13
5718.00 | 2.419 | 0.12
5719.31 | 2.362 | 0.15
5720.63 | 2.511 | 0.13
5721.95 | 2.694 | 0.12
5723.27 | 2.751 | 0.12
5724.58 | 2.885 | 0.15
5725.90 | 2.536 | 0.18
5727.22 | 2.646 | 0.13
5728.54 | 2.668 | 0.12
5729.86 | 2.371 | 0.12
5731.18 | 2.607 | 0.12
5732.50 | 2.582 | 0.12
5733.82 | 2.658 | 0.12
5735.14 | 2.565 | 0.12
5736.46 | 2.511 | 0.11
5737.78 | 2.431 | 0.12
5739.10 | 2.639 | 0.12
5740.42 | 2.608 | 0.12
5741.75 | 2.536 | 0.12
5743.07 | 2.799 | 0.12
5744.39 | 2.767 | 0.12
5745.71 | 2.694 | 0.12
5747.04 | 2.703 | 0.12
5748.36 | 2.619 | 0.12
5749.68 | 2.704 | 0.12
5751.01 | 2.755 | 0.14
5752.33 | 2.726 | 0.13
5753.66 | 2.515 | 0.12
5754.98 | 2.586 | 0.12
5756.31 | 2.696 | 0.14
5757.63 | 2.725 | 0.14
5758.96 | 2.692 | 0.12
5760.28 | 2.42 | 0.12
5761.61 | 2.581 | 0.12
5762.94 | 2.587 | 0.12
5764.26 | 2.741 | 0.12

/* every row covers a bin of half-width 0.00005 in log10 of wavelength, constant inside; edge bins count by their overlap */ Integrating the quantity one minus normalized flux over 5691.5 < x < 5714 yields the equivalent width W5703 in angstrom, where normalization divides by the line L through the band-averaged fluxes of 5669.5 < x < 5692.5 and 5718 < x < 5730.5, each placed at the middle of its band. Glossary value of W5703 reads 1.0 angstrom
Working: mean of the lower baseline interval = 2.52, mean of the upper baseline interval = 2.59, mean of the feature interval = 2.44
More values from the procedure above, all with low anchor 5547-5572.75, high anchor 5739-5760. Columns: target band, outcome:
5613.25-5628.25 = 0.59 angstrom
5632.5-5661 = 0.80 angstrom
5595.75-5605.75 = 0.53 angstrom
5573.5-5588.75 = 0.81 angstrom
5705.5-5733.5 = 1.17 angstrom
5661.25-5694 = 1.41 angstrom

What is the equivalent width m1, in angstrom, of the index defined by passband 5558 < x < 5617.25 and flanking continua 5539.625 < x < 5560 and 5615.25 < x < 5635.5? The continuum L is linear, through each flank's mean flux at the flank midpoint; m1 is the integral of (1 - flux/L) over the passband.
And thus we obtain 1.5 angstrom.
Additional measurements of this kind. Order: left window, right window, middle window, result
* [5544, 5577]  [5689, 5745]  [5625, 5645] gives -0.3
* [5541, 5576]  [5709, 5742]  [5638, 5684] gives 0.7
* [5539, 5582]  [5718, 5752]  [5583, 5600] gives 1.1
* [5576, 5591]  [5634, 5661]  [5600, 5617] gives -0.5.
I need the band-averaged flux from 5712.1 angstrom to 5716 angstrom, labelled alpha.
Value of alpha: 2.56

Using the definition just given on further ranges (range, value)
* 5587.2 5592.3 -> 2.4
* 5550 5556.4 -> 2.48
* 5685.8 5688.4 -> 2.47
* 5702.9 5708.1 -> 2.44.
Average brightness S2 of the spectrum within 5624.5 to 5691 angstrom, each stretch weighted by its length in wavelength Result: 2.52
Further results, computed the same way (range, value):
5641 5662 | 2.49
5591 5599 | 2.44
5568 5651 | 2.47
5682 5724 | 2.48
